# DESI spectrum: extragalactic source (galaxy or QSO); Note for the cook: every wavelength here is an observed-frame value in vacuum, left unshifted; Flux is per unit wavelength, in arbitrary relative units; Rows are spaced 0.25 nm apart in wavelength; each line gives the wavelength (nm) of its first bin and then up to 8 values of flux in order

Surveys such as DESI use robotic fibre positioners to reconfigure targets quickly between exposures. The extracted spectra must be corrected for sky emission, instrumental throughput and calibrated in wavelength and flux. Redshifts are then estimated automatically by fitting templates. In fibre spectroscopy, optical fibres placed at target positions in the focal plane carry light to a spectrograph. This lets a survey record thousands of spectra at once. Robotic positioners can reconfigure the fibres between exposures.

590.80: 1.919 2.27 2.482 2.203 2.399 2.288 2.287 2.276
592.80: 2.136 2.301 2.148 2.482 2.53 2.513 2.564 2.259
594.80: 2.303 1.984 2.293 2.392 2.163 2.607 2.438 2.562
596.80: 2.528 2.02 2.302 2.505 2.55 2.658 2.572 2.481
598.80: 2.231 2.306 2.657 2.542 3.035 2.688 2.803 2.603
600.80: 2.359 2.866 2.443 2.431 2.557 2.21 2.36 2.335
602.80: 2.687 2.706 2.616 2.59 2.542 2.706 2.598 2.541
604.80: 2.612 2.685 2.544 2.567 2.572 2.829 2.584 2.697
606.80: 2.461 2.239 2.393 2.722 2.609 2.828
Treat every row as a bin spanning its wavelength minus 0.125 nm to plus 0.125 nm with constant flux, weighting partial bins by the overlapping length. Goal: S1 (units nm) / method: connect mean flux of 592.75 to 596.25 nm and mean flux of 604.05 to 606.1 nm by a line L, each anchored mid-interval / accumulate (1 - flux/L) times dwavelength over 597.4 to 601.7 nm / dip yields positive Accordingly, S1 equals -0.17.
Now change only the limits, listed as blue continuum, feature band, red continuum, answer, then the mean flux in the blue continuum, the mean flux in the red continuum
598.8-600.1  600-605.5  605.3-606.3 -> 0.111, 2.6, 2.63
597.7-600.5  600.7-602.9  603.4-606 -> 0.108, 2.59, 2.6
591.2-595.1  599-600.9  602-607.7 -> -0.136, 2.33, 2.56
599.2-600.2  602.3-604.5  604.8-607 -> 0.061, 2.73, 2.6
